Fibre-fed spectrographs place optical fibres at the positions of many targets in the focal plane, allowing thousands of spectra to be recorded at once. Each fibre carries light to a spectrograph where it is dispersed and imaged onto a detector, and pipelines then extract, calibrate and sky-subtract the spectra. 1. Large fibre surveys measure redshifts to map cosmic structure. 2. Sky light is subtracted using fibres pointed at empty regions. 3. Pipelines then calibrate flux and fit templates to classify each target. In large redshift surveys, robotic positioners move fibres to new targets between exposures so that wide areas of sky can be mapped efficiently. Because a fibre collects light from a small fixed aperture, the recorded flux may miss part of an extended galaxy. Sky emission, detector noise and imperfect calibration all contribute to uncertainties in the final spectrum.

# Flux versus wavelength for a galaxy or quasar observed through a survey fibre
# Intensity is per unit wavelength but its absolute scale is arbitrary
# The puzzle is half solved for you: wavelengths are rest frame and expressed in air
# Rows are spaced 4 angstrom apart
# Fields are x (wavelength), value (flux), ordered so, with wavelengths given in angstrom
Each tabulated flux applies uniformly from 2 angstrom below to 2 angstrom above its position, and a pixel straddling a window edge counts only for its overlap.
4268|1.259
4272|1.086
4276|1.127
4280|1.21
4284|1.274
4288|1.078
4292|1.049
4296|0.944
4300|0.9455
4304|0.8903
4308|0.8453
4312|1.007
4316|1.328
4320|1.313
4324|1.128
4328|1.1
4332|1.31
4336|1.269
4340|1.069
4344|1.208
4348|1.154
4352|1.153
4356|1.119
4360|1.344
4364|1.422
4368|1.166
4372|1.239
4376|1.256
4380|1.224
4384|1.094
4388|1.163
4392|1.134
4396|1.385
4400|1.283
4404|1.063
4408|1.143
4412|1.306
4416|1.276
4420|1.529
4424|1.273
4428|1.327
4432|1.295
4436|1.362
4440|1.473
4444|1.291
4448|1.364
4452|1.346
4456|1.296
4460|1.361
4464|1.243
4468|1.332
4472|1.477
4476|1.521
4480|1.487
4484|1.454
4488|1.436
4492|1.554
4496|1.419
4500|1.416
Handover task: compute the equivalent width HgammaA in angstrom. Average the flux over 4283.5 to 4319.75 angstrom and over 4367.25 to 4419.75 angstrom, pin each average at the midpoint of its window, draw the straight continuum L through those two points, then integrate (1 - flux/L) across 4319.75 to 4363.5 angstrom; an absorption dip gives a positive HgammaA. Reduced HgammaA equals -3.1 angstrom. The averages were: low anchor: 1.04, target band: 1.2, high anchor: 1.22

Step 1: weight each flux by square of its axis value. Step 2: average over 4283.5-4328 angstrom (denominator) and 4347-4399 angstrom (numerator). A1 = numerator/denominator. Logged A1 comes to 1.2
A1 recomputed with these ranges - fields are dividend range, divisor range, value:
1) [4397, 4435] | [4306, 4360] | 1.15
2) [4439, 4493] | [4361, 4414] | 1.18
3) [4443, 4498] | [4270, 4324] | 1.40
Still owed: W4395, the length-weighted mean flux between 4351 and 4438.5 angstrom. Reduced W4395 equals 1.25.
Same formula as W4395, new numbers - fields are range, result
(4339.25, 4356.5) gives 1.15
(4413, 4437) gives 1.34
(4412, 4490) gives 1.37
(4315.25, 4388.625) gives 1.21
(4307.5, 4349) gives 1.17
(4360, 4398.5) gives 1.24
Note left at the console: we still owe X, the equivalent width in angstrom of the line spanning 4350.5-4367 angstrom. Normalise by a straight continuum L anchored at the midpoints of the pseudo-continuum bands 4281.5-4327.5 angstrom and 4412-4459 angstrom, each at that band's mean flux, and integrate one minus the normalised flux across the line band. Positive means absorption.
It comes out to -0.95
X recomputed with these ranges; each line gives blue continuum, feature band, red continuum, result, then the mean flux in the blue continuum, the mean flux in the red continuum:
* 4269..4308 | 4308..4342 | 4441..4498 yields -1.23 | 1.06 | 1.4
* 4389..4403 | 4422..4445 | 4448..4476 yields -0.53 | 1.25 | 1.36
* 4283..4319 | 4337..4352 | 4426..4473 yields -0.31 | 1.04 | 1.34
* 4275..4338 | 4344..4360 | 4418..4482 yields 0.27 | 1.11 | 1.37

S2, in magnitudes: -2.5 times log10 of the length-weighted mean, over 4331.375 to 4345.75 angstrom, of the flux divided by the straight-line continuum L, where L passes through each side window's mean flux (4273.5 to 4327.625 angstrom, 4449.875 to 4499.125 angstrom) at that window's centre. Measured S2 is -0.04 mag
